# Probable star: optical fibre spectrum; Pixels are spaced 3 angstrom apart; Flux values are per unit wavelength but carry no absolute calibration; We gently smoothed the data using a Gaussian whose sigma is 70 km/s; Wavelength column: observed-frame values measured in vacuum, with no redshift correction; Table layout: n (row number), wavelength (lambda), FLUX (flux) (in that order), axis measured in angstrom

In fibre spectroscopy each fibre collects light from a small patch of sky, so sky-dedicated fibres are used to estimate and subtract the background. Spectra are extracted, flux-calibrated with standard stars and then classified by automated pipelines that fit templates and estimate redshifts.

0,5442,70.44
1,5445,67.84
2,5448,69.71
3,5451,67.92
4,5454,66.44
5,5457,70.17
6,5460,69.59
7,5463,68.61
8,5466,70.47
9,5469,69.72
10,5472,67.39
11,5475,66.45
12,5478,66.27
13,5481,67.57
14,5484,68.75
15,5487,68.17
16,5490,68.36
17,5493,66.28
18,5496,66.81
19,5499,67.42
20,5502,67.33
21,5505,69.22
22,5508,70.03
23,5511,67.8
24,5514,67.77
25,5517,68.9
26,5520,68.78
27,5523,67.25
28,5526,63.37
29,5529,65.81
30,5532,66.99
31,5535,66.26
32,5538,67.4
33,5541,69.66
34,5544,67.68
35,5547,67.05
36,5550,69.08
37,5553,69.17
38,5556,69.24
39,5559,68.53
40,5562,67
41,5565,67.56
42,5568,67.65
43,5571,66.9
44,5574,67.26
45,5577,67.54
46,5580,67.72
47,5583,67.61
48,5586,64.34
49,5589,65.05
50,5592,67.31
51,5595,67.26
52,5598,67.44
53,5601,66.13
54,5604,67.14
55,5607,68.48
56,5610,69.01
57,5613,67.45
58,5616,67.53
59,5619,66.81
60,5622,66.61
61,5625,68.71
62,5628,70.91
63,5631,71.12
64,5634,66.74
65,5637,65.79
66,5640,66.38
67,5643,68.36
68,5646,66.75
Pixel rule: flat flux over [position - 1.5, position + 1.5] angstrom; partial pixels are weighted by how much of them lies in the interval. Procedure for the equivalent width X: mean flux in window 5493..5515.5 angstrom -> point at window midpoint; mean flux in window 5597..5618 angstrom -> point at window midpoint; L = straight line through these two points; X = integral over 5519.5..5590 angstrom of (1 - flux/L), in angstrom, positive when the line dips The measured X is 0.5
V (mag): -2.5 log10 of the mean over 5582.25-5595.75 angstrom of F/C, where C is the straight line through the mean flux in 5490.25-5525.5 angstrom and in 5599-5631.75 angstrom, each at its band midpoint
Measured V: 0.03 mag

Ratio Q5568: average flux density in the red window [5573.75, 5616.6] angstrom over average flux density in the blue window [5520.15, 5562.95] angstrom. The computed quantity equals 1.0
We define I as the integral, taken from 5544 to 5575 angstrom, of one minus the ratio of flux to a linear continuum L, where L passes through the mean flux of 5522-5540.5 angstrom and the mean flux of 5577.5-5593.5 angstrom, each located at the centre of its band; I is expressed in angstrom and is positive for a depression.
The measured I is -0.7 angstrom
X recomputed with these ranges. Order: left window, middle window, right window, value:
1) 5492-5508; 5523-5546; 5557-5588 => 0.2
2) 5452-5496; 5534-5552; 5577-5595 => -0.2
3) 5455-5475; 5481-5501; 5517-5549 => 0.2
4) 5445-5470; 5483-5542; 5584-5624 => 0.6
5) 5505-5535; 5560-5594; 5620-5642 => 0.4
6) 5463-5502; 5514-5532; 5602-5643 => 0.2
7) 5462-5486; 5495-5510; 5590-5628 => 0.0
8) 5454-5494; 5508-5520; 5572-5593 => -0.1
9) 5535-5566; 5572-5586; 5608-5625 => 0.2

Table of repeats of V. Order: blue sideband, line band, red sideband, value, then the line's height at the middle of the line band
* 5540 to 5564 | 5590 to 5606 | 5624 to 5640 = 0.02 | 68.4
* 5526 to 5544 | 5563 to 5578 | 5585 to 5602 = -0.01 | 66.6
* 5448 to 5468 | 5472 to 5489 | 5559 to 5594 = 0.02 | 68.6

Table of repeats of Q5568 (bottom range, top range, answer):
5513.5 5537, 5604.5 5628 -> 1.02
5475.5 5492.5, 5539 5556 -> 1.01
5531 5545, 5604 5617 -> 1.01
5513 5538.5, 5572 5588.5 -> 1.00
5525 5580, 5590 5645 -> 1.00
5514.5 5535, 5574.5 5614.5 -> 1.00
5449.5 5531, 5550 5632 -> 1.00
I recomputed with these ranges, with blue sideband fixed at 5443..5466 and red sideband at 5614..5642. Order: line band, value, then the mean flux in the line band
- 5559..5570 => 0.1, 67.5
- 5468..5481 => 0.2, 67.4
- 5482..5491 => 0.0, 68.4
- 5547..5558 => -0.1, 68.8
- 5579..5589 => 0.3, 66.3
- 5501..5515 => 0.0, 68.5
